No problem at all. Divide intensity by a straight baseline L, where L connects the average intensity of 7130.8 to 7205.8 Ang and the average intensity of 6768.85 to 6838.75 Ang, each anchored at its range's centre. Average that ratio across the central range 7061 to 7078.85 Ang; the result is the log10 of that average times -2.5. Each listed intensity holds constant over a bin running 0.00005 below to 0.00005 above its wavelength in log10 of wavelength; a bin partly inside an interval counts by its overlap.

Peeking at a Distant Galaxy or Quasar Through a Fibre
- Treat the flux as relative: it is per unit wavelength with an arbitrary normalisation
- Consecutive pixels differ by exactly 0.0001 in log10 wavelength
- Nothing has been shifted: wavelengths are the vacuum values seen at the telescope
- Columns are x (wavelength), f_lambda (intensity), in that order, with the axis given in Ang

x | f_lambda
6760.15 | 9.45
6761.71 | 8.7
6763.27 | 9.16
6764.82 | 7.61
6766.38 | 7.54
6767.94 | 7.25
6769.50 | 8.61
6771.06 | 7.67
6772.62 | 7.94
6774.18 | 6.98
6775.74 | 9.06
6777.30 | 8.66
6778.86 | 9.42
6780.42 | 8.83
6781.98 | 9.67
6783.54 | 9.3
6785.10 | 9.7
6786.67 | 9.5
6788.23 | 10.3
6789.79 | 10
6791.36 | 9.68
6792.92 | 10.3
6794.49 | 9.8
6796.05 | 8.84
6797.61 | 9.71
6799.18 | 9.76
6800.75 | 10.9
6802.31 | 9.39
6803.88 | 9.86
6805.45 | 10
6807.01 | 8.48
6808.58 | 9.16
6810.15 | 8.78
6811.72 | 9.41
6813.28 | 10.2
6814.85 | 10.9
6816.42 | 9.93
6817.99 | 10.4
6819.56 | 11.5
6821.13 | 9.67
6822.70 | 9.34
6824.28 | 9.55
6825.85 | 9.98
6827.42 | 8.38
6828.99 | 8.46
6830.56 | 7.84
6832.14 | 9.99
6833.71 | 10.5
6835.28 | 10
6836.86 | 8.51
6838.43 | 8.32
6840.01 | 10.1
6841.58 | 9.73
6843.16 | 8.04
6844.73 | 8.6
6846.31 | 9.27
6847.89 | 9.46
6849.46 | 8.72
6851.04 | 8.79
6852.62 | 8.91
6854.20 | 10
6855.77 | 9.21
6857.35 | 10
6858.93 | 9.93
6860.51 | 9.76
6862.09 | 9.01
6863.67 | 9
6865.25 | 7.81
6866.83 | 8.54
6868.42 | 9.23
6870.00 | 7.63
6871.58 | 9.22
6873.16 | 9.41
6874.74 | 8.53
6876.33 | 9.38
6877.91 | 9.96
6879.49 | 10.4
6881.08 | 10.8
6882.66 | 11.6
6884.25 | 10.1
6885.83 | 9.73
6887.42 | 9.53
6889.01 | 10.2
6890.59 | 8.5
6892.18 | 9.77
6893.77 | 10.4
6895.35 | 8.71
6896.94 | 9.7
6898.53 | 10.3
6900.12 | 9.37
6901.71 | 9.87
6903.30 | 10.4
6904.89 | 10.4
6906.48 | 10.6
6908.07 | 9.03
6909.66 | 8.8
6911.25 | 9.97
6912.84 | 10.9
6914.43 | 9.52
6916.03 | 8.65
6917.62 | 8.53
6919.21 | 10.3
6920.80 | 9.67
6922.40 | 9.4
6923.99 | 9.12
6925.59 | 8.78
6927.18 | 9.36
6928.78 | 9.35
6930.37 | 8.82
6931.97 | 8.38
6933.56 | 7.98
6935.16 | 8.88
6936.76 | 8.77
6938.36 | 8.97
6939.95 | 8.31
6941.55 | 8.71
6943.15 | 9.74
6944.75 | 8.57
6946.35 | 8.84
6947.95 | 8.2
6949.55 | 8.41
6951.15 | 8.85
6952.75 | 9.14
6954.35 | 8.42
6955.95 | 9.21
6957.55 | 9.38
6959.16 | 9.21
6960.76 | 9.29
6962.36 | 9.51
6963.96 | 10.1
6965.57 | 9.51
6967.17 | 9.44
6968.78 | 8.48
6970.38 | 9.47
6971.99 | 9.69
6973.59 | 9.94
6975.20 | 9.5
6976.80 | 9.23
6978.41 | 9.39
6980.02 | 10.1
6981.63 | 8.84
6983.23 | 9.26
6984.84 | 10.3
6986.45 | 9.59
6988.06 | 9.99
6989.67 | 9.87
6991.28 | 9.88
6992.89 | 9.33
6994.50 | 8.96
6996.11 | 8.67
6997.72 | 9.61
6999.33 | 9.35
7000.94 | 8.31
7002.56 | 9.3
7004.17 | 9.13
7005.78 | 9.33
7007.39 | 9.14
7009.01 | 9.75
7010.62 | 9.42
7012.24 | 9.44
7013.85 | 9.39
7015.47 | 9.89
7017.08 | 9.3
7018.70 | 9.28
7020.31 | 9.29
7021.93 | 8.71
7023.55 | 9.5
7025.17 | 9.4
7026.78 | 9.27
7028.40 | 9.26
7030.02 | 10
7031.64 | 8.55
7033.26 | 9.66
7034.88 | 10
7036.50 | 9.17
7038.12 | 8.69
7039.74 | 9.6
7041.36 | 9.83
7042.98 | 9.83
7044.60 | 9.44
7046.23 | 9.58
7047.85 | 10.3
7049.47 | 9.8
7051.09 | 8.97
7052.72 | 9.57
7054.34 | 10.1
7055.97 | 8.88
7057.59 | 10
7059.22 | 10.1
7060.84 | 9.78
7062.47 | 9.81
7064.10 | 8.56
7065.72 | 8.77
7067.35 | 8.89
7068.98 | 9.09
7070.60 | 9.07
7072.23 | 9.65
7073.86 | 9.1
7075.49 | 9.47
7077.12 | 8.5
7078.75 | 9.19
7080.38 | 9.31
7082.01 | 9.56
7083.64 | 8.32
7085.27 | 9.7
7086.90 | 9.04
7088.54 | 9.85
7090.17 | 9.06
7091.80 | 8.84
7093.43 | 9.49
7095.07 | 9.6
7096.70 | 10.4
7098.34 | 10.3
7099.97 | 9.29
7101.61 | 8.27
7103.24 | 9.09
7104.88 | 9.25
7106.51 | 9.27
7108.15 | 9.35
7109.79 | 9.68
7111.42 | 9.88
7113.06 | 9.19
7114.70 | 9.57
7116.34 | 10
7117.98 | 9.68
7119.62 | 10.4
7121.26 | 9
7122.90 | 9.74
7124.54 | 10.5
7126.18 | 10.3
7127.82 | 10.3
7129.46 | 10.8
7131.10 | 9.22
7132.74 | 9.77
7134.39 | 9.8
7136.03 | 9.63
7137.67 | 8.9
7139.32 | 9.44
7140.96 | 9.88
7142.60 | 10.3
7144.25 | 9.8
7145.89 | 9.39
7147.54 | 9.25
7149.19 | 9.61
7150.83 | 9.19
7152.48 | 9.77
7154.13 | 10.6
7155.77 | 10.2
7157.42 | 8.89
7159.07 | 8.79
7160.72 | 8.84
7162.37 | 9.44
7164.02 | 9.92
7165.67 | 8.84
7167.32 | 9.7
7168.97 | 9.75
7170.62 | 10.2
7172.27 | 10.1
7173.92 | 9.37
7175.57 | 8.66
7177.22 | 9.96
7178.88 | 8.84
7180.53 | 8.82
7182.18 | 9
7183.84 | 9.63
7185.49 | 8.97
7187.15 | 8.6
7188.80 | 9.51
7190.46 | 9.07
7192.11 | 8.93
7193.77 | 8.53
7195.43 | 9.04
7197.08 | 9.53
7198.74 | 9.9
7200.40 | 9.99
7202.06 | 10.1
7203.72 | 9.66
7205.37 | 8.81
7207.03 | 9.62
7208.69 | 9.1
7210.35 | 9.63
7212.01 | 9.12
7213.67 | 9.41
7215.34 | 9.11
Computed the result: 0.04 mag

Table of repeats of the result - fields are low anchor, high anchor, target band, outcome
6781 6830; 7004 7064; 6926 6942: 0.097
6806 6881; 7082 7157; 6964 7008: 0.008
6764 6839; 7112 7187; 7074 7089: 0.039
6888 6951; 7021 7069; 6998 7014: 0.015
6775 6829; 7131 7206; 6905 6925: 0.002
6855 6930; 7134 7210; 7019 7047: 0.010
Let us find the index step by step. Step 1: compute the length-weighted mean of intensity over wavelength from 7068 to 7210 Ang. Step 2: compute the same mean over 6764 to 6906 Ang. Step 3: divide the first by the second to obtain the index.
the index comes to 1.0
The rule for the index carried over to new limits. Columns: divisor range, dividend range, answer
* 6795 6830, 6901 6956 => 0.95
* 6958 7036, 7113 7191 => 1.02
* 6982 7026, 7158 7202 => 0.99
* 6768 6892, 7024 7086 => 1.00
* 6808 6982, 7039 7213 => 1.01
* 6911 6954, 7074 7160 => 1.06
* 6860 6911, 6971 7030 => 0.99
